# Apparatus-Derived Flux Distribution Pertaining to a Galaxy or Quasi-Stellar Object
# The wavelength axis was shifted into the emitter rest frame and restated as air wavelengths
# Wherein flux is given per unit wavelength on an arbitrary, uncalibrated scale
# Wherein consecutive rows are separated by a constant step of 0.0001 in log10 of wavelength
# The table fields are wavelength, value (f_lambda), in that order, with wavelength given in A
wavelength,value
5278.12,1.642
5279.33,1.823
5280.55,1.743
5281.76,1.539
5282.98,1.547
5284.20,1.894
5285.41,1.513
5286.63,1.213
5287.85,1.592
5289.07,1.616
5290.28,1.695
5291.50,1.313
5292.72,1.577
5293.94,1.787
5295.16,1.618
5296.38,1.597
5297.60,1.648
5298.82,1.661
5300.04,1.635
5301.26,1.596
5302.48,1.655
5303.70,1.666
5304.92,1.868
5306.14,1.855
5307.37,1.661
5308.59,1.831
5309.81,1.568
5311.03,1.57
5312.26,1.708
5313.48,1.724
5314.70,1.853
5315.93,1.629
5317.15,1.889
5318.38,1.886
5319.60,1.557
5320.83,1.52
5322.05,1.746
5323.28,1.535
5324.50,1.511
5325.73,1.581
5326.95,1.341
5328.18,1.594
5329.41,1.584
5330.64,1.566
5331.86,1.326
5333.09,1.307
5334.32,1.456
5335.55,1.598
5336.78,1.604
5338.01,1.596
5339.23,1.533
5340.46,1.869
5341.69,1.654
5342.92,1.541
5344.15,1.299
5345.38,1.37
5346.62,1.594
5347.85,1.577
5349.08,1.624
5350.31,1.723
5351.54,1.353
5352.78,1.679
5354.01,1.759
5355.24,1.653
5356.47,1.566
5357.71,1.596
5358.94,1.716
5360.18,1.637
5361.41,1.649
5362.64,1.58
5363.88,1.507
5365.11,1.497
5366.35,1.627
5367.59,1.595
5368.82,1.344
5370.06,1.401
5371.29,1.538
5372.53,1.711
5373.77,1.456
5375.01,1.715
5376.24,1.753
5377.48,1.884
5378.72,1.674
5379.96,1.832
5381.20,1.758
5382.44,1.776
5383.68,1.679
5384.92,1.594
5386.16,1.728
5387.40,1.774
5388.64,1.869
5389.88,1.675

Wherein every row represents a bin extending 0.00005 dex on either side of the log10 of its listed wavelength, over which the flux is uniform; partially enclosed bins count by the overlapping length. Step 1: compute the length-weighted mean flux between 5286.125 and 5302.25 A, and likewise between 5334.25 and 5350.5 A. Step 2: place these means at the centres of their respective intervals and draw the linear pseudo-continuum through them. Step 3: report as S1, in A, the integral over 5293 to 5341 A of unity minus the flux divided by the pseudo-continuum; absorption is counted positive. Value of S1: -1.6 A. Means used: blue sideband 1.58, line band 1.63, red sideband 1.57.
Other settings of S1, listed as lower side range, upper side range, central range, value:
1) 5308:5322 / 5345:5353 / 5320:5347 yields 1.5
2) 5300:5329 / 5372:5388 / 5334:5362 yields 1.6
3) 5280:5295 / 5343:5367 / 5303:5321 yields -1.6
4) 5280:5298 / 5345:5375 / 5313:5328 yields -0.6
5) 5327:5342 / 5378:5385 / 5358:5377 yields 1.0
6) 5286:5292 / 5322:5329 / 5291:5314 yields -2.4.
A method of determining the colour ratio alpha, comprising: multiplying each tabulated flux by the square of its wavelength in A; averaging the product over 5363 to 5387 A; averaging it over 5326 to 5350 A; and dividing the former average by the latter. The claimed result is 1.08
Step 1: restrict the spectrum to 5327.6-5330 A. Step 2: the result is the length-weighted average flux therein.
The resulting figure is 1.59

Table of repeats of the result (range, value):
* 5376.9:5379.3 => 1.78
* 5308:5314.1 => 1.68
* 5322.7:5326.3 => 1.54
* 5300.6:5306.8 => 1.73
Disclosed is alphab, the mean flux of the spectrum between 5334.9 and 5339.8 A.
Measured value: 1.58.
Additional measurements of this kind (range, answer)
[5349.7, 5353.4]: 1.58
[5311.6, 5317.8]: 1.76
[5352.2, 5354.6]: 1.72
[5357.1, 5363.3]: 1.64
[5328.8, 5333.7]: 1.45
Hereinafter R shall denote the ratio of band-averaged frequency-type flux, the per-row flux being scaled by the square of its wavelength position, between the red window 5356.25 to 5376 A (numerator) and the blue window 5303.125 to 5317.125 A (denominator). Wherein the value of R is 0.9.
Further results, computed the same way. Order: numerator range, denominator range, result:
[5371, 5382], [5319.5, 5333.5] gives 1.15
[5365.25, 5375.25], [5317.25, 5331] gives 0.98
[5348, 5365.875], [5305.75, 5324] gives 0.96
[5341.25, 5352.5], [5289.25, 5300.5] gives 0.96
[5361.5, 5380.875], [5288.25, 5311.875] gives 1.00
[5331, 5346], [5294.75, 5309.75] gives 0.91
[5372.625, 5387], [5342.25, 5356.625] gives 1.11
